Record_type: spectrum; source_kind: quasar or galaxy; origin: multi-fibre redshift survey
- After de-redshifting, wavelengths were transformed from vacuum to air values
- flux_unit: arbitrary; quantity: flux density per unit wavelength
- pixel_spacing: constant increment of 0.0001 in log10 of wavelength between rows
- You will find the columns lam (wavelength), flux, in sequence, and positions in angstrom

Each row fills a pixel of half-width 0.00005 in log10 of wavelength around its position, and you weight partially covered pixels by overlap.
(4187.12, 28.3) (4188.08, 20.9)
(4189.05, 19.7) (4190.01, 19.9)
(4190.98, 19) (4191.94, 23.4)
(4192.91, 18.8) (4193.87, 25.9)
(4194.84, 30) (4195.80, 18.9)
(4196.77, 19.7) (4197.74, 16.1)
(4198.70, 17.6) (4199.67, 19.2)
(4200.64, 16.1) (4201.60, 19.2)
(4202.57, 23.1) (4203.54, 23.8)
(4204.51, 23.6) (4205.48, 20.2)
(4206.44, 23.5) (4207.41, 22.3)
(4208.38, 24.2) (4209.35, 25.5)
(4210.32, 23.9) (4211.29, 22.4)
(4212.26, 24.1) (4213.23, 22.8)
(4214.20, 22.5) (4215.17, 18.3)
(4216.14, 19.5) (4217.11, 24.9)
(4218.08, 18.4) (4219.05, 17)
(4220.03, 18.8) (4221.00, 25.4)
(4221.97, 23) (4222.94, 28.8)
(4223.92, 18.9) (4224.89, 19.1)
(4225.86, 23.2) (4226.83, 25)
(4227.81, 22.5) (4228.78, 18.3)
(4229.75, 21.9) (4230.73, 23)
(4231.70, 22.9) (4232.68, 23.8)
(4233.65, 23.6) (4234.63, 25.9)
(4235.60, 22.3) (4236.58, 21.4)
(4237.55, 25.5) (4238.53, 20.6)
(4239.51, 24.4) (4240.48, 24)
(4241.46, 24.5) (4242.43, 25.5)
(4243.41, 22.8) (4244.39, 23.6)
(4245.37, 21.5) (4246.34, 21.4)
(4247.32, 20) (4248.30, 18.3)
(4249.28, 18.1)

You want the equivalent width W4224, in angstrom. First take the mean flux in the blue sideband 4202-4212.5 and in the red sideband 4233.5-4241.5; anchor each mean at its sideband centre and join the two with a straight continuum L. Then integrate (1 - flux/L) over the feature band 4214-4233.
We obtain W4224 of 1.4 angstrom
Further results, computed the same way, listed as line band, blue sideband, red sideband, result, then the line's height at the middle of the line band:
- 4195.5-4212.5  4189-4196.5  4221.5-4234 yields 0.71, 22.2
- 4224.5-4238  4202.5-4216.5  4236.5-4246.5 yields 0.21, 23.1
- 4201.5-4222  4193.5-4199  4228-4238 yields -0.13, 22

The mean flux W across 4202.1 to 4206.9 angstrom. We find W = 22.8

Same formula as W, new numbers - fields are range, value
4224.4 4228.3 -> 22.5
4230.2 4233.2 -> 23.2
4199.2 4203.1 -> 19.4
